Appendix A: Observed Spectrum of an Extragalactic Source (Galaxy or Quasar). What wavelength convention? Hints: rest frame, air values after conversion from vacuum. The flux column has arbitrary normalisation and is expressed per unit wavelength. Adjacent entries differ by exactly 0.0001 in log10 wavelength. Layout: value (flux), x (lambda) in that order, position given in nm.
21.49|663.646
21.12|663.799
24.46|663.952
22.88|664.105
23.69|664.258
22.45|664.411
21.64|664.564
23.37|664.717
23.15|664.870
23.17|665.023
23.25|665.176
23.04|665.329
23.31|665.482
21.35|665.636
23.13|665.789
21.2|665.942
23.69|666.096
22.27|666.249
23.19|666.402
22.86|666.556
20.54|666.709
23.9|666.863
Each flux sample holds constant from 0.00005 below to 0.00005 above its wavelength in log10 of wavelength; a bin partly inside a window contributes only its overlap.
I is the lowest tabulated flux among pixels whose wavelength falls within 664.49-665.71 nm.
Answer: 21.35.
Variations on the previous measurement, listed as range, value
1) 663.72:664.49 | 21.12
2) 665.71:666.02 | 21.2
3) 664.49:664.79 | 21.64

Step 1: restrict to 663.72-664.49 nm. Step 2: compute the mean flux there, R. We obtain 22.9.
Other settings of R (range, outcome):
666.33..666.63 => 23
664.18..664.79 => 22.8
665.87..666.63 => 22.6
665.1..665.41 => 23.2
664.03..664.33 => 23.3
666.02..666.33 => 23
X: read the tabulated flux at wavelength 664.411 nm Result 22.45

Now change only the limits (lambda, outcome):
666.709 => 20.54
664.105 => 22.88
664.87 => 23.15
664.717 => 23.37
